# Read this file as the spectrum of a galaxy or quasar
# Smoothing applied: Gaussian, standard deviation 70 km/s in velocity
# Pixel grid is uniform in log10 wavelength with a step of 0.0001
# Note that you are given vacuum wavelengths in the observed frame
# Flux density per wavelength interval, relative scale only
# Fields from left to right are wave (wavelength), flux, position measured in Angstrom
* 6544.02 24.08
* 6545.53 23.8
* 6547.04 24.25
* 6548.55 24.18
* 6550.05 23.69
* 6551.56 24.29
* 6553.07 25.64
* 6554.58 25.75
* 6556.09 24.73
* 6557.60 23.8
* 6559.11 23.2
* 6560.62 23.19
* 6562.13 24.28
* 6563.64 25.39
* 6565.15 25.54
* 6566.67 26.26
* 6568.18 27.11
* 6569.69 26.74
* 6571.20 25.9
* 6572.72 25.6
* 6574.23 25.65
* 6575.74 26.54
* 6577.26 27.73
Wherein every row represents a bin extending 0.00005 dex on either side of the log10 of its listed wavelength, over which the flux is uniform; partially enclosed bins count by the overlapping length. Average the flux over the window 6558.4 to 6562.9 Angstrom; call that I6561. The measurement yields 23.6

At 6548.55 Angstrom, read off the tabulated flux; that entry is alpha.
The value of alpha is 24.18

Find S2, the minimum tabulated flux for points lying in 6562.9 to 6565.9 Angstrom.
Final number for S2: 25.39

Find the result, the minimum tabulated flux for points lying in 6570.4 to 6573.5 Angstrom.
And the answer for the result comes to 25.6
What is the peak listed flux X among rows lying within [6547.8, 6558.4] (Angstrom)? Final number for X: 25.75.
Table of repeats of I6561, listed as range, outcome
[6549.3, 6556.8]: 24.8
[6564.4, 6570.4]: 26.4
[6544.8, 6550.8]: 24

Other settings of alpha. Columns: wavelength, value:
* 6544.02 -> 24.08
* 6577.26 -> 27.73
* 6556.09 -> 24.73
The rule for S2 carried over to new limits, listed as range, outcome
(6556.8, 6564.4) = 23.19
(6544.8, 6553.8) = 23.69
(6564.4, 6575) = 25.54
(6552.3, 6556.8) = 24.73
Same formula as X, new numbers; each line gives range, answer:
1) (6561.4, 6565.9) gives 25.54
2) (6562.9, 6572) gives 27.11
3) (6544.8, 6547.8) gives 24.25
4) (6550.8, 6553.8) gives 25.64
